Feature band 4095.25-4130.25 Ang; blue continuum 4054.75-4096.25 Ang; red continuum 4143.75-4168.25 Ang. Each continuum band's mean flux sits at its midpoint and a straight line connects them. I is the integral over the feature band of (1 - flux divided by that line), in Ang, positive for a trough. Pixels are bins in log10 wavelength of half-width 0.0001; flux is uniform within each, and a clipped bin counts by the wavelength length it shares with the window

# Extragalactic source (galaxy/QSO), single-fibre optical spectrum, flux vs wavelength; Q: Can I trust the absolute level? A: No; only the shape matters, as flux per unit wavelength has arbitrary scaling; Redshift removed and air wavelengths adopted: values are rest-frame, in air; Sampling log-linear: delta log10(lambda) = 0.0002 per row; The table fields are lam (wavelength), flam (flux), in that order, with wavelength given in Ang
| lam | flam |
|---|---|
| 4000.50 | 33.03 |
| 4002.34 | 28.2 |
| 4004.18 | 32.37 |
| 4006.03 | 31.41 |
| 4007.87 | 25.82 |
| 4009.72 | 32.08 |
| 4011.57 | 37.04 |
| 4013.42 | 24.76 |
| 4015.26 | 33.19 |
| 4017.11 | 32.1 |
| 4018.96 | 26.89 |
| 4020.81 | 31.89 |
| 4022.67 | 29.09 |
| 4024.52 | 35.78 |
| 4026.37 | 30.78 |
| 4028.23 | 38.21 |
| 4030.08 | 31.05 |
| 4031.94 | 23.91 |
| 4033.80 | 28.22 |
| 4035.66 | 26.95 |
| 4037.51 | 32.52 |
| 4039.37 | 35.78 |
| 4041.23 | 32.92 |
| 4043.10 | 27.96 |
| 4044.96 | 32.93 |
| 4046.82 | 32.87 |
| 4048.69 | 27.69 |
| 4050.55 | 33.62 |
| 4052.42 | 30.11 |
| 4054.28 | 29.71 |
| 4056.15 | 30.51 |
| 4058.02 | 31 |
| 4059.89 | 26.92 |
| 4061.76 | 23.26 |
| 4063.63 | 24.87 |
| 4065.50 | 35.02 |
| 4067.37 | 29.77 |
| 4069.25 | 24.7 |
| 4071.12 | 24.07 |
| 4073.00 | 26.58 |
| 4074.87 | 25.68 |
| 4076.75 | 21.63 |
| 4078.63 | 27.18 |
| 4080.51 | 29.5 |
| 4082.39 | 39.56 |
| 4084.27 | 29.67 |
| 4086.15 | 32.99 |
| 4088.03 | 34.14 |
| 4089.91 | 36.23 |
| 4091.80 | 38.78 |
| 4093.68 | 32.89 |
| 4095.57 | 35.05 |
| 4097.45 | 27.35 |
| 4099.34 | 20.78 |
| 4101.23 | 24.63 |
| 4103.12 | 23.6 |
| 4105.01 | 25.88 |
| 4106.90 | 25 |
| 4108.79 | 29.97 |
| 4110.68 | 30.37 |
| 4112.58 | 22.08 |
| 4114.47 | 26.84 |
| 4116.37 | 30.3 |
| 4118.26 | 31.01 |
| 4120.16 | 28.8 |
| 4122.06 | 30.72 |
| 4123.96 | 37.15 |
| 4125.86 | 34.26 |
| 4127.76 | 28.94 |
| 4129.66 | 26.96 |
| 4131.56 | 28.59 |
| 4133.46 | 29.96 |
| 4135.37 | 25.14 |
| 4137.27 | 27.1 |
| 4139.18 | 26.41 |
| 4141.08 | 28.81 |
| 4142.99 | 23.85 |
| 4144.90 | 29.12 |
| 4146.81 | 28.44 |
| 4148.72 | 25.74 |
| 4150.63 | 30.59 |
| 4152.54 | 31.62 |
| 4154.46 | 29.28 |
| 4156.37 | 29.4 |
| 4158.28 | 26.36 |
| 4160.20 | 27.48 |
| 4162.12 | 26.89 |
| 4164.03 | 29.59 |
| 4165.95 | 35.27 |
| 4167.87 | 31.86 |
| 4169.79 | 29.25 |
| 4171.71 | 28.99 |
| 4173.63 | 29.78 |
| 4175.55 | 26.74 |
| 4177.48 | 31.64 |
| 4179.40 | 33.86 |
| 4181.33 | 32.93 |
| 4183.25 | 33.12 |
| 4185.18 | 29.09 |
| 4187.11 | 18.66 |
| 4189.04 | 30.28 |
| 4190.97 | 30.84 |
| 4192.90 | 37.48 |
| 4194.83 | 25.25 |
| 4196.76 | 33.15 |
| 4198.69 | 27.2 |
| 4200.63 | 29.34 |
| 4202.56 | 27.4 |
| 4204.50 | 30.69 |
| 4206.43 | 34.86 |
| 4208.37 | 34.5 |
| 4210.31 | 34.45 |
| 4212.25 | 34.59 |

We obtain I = 1.6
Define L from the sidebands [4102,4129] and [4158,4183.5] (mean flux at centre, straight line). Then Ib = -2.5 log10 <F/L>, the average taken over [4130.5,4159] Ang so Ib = 0.06 mag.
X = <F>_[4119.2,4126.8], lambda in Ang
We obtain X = 32.7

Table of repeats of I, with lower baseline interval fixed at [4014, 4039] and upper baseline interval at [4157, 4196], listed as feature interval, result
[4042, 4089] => 1.97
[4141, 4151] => 0.83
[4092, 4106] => 1.18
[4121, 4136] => -0.09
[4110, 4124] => 0.48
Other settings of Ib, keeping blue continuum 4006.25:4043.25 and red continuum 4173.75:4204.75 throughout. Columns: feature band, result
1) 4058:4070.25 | 0.11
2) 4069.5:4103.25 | 0.04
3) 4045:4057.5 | -0.01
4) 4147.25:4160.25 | 0.05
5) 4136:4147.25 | 0.11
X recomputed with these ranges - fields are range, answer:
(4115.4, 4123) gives 30.2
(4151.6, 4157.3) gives 30.1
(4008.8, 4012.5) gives 34.5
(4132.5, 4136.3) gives 27.5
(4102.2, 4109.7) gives 26.1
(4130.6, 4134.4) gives 29.3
